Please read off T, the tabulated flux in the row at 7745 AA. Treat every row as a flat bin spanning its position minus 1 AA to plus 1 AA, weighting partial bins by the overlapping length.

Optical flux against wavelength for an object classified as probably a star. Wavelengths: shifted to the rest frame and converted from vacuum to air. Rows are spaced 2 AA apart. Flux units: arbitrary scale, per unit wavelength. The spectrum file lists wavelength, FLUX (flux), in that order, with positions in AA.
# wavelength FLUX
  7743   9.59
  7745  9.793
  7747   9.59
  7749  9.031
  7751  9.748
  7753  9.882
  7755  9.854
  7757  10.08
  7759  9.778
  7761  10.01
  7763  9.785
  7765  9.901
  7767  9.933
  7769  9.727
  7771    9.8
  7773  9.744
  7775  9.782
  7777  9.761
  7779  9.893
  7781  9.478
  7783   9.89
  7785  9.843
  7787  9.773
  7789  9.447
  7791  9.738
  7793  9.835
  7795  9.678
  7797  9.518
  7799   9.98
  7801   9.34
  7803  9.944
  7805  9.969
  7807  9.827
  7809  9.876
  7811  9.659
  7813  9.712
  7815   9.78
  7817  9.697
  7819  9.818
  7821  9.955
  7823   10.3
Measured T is 9.793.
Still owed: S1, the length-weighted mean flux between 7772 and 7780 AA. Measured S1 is 9.79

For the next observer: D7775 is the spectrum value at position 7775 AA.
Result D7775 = 9.782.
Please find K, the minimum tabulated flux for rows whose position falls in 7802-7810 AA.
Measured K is 9.827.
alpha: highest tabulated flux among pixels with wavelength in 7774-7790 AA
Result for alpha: 9.893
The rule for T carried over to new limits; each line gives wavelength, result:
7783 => 9.89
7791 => 9.738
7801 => 9.34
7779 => 9.893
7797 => 9.518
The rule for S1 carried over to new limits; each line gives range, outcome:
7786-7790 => 9.61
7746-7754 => 9.56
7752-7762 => 9.92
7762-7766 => 9.84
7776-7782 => 9.71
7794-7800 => 9.73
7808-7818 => 9.74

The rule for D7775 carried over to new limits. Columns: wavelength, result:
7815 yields 9.78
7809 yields 9.876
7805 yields 9.969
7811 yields 9.659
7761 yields 10.01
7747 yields 9.59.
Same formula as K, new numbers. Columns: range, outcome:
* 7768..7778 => 9.727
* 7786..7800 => 9.447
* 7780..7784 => 9.478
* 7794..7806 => 9.34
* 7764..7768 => 9.901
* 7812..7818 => 9.697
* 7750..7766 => 9.748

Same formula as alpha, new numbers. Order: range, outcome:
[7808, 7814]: 9.876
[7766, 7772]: 9.933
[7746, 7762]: 10.08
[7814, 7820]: 9.818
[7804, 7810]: 9.969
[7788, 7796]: 9.835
